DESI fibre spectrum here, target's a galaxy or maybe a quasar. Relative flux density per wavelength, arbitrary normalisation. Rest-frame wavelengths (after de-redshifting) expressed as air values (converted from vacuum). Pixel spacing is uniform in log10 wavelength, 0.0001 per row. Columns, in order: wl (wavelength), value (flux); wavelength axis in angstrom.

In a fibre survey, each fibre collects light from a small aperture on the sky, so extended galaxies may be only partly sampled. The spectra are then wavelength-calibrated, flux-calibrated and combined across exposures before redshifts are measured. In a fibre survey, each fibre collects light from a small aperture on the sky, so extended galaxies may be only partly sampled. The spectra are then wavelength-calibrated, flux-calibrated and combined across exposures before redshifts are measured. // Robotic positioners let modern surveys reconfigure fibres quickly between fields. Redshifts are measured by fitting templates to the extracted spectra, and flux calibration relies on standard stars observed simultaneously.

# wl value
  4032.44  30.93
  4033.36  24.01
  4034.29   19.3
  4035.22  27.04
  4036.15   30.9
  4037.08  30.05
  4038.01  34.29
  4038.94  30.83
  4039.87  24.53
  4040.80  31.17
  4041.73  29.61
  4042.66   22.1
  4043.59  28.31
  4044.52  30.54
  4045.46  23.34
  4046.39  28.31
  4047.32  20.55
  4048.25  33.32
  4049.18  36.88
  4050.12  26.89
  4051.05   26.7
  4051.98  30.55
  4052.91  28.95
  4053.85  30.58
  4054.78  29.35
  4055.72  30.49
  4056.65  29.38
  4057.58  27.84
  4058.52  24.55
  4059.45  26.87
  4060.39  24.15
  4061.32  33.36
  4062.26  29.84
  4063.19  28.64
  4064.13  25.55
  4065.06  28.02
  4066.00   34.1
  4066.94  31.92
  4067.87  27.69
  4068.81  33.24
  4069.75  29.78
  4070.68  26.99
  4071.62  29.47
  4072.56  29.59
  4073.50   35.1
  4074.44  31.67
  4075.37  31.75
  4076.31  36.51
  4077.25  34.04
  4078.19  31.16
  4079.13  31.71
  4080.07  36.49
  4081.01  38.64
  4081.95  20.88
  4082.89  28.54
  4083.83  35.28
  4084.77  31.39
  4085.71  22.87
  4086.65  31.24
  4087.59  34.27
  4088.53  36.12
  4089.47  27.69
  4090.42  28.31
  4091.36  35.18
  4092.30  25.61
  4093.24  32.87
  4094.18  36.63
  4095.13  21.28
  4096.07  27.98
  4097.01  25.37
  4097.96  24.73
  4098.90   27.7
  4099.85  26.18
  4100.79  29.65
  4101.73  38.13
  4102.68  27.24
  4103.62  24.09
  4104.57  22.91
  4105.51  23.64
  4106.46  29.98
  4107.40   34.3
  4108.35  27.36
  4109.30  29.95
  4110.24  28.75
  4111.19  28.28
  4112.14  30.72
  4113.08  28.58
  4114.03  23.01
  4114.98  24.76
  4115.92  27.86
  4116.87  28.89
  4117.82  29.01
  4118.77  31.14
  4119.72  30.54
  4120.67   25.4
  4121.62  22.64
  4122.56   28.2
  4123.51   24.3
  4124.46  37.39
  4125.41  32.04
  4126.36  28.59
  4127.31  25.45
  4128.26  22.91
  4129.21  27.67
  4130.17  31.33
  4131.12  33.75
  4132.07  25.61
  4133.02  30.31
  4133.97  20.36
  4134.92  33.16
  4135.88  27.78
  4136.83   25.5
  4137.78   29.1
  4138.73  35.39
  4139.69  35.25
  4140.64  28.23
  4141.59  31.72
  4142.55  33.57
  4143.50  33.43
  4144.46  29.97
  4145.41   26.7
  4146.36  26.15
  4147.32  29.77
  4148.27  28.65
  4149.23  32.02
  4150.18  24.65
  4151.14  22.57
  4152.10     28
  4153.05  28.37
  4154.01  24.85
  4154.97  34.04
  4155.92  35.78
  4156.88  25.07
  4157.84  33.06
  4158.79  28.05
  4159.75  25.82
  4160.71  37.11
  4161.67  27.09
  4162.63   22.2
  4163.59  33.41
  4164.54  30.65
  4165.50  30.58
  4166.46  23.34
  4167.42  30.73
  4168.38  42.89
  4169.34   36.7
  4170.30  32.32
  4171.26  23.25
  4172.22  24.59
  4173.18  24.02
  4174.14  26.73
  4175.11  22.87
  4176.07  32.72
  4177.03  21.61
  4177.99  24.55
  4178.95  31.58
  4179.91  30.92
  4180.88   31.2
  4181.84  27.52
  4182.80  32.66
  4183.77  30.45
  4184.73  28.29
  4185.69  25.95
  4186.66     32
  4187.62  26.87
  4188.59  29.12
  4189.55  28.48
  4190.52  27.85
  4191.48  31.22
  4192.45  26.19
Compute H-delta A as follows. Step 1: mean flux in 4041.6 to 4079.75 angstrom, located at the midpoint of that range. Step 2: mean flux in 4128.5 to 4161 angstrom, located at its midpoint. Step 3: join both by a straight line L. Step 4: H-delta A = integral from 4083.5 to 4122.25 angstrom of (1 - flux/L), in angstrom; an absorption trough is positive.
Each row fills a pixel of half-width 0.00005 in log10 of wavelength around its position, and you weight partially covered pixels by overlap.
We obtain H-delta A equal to 1.0 angstrom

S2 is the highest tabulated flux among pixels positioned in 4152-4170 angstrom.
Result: 42.89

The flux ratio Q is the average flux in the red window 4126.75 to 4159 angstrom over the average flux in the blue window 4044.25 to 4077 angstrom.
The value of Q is 1.0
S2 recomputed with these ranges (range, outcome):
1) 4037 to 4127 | 38.64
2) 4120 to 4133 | 37.39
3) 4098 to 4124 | 38.13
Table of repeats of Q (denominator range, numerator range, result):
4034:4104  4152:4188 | 0.99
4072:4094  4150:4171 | 0.94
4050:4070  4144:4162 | 0.99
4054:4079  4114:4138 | 0.93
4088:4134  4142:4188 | 1.02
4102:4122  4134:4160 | 1.06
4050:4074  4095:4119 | 0.95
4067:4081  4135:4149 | 0.94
